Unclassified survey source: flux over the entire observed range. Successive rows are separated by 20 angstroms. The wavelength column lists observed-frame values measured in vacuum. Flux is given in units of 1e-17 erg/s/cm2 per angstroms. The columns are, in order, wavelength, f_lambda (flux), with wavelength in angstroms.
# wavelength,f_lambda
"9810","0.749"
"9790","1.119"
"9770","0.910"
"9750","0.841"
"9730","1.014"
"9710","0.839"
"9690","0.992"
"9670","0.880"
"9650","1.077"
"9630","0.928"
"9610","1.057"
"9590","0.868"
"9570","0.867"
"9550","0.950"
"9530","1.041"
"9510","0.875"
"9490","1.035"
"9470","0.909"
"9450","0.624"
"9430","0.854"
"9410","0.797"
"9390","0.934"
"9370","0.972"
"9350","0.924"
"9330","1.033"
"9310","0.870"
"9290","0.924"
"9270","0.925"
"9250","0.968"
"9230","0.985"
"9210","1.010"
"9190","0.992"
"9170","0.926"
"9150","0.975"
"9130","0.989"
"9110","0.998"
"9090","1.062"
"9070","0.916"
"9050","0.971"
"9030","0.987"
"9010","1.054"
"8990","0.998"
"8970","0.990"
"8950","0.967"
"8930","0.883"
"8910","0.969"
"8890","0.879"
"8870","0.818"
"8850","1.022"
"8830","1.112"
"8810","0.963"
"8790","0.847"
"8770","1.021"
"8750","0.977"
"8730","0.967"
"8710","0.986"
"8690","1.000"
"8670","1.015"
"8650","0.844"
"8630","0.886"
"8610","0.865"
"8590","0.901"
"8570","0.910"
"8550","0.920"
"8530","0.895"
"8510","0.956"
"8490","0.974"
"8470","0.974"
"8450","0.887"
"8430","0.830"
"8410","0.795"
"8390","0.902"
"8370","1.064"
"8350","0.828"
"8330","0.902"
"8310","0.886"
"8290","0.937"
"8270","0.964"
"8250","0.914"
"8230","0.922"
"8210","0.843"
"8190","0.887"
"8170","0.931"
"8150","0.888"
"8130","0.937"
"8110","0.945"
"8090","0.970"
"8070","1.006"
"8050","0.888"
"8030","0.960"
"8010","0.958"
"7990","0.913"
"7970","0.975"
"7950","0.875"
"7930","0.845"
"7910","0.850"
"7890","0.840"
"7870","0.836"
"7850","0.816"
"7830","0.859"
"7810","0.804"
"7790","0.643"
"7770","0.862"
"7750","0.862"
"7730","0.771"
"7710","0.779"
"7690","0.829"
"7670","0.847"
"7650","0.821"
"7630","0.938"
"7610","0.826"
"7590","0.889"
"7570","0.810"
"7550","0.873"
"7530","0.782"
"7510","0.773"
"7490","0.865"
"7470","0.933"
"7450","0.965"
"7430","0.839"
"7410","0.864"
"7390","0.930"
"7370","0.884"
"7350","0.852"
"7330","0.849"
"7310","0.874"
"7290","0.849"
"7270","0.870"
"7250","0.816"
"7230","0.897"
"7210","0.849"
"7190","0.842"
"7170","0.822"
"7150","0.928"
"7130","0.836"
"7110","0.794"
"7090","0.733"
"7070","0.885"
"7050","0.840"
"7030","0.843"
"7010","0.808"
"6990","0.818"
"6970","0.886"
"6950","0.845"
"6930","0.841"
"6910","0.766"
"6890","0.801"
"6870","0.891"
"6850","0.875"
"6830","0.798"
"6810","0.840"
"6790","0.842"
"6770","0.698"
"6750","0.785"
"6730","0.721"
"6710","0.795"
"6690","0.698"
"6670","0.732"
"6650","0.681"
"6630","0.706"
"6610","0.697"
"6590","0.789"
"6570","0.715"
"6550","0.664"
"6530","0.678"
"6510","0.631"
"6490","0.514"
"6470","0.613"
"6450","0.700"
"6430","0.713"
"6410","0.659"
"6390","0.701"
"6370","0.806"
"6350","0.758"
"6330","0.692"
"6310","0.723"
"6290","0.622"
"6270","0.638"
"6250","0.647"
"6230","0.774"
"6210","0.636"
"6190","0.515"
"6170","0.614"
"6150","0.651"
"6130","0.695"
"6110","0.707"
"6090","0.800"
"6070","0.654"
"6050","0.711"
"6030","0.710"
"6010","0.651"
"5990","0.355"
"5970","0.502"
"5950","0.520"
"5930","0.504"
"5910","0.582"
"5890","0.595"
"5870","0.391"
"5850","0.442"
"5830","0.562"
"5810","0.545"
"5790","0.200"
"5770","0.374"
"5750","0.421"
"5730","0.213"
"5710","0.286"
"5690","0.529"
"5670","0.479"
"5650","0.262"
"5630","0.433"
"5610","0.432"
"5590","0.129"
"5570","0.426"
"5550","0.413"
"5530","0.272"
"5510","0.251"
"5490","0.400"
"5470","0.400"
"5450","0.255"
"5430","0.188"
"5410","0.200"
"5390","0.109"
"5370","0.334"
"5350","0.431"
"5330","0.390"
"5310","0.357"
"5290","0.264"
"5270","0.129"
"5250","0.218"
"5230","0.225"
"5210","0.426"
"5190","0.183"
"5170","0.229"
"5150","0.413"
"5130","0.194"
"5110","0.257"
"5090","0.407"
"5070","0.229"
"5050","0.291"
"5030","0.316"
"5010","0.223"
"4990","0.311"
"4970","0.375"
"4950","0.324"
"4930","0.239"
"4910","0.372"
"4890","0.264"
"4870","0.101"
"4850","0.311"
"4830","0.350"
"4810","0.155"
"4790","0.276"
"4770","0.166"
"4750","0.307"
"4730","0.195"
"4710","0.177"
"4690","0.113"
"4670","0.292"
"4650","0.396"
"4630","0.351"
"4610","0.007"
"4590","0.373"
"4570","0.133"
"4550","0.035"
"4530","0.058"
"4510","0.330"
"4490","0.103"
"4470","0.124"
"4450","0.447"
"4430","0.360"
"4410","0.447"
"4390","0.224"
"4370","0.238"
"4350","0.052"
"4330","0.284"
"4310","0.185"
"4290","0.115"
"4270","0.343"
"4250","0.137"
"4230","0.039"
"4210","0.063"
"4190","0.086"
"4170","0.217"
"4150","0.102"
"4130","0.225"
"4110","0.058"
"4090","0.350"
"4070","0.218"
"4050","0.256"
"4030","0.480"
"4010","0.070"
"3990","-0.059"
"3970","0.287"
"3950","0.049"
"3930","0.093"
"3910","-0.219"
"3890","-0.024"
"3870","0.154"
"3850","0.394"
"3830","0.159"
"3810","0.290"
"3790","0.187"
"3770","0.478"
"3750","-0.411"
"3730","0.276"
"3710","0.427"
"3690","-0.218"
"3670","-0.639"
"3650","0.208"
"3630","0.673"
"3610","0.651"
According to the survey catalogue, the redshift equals 0.507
